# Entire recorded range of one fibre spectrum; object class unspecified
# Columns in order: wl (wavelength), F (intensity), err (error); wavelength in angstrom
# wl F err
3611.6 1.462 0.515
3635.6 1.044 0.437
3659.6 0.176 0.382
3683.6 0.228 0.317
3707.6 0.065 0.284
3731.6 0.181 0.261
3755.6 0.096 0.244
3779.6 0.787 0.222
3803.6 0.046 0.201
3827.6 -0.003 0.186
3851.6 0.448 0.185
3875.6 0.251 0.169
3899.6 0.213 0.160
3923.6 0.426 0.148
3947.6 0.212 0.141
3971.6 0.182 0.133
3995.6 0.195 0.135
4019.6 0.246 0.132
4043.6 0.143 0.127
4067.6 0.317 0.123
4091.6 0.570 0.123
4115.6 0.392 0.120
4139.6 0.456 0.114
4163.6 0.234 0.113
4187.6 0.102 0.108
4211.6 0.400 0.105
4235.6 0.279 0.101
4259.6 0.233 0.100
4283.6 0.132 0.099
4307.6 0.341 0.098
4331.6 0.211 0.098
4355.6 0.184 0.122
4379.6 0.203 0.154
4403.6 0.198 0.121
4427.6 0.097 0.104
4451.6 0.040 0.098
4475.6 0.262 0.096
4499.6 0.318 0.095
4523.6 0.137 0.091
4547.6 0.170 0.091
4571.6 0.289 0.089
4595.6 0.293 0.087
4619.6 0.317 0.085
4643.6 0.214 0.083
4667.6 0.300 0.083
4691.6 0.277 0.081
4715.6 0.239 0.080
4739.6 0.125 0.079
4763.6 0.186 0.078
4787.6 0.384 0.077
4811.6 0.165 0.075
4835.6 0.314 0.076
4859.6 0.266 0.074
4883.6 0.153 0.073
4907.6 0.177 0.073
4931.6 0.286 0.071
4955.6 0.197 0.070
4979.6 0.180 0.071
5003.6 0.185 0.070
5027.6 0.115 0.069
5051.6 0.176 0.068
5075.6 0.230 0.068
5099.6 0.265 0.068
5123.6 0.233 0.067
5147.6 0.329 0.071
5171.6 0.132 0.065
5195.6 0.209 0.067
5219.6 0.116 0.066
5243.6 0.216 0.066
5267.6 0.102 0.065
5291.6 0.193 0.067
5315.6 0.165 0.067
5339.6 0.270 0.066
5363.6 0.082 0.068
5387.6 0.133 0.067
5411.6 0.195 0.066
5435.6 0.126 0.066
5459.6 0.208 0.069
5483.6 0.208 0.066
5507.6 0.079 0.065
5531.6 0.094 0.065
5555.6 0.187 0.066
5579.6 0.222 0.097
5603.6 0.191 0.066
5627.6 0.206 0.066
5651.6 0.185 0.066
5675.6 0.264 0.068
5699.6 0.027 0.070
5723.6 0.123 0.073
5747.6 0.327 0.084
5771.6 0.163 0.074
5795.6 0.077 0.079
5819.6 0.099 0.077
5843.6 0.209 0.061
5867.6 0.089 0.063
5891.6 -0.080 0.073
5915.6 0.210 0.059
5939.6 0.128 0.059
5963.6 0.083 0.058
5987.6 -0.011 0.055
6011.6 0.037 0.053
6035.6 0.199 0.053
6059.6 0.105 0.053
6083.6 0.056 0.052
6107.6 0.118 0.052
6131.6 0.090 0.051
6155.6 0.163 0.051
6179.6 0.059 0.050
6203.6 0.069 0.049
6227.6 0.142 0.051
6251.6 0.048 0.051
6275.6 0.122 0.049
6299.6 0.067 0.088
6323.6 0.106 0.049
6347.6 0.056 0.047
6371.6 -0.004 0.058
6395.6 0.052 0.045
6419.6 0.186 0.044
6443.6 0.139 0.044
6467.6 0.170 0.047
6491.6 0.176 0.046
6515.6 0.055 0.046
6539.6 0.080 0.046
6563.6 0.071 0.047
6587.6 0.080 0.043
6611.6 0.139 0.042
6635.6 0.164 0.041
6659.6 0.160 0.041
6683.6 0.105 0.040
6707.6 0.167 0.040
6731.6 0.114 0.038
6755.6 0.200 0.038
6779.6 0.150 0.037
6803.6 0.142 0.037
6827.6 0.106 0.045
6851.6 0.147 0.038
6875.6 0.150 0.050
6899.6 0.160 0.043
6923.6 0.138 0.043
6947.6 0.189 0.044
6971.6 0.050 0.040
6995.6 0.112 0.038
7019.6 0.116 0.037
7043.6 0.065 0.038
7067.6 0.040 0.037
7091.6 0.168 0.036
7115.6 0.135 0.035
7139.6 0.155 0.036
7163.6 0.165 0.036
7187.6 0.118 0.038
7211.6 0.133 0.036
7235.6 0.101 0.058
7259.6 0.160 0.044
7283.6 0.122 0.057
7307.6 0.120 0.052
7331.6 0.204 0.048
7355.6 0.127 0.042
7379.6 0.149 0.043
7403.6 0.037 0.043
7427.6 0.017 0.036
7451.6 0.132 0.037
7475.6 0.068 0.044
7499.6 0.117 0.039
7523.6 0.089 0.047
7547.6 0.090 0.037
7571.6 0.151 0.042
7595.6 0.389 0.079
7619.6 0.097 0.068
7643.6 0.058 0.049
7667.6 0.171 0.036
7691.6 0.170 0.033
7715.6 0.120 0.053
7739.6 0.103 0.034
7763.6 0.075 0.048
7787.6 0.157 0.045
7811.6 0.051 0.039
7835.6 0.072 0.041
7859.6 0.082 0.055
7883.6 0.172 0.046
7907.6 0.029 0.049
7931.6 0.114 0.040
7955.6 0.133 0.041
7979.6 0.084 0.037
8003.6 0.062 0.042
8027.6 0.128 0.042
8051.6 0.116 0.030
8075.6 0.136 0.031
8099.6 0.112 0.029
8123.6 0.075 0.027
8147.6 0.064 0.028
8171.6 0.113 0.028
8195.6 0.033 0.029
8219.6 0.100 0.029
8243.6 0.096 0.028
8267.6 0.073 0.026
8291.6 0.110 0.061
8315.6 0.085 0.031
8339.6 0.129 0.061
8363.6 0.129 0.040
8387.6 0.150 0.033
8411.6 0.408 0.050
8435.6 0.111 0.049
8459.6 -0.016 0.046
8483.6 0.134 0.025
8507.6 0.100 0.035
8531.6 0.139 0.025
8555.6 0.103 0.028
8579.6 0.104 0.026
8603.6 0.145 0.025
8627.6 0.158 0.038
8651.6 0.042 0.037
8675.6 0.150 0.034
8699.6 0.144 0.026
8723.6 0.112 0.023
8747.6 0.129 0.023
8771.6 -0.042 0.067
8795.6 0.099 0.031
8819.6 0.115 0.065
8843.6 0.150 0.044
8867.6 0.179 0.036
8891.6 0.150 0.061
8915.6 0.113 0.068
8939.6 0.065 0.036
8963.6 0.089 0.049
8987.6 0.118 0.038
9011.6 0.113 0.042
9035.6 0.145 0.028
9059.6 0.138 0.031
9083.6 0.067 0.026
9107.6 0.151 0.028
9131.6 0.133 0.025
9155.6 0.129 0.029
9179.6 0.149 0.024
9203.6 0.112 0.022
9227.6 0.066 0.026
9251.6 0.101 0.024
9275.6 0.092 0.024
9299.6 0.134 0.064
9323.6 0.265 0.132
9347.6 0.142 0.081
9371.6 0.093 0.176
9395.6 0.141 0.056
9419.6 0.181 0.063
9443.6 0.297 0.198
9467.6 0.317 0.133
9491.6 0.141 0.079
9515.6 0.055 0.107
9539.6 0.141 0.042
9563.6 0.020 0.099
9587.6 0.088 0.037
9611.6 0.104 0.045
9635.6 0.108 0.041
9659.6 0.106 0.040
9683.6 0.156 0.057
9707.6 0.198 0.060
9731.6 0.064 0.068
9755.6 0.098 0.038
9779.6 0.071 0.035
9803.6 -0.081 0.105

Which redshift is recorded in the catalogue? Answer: 1.256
